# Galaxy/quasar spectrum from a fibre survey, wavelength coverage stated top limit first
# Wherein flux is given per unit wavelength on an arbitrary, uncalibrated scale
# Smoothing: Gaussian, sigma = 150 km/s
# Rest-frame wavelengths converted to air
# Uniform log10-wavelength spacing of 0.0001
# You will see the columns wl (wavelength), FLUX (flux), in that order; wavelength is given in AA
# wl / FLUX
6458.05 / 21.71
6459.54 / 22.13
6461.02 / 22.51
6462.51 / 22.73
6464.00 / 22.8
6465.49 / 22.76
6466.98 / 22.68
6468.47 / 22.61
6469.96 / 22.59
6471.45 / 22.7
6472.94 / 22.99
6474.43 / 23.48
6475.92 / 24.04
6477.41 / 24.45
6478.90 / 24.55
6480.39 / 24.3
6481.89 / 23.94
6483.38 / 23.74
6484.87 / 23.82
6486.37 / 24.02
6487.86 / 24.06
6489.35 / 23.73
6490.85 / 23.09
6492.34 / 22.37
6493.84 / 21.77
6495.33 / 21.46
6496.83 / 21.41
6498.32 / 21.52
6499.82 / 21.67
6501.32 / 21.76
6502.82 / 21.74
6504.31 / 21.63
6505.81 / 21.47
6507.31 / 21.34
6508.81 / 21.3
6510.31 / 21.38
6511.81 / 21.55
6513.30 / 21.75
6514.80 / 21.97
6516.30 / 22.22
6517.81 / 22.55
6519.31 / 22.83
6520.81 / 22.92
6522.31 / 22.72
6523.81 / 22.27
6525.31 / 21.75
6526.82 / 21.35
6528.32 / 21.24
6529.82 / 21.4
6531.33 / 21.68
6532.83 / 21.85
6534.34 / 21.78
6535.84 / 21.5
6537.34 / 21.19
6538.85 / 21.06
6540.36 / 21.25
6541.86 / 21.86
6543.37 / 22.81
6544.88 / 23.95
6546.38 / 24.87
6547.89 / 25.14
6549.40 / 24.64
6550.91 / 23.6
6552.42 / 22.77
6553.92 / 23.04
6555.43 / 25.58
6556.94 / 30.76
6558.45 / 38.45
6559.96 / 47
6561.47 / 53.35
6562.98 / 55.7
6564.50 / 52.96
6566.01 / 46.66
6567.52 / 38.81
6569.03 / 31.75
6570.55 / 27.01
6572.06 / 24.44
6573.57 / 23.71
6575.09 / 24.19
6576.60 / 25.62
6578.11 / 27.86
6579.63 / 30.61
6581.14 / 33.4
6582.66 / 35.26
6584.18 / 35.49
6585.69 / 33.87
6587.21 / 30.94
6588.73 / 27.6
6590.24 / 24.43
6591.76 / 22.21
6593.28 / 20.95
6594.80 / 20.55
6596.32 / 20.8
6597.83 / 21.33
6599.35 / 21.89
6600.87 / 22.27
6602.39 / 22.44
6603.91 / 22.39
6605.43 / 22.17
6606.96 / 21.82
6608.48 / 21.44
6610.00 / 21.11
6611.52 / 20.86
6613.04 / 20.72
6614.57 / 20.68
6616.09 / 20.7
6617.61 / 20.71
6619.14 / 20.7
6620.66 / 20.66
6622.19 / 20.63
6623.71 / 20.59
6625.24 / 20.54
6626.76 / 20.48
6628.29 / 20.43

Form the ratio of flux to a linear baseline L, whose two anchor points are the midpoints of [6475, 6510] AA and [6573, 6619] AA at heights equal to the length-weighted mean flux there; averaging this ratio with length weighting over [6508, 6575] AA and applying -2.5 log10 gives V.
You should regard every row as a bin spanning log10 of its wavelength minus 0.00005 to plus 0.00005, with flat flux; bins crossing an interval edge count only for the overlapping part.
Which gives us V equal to -0.14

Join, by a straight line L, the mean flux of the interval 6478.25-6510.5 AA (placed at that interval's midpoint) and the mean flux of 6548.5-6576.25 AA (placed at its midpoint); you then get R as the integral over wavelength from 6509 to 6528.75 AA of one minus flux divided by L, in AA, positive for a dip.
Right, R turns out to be 3.4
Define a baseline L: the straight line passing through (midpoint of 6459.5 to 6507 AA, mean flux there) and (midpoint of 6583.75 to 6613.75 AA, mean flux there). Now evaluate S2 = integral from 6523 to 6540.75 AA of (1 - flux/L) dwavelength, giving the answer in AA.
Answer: 1.25 AA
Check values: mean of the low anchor 22.8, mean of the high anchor 23.6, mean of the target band 21.5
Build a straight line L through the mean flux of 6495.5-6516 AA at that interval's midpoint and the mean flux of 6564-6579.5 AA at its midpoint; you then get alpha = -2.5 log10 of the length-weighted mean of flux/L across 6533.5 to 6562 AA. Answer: 0.060 mag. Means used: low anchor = 21.6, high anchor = 31.9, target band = 26.9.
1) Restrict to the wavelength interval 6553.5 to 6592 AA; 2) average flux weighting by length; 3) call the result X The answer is 33.7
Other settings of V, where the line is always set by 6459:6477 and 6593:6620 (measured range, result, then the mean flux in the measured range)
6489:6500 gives 0.02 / 22.1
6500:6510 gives 0.05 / 21.5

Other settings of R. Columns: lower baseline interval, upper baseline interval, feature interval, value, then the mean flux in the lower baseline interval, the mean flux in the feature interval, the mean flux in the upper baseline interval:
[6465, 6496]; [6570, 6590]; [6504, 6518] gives 1.9 AA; 23.3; 21.7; 29.1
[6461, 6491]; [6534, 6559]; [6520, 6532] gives 1.1 AA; 23.4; 21.9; 24.3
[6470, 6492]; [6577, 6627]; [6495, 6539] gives 3.7 AA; 23.7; 21.8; 23.9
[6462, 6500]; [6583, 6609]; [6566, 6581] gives -3.2 AA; 23.1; 29.4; 24.5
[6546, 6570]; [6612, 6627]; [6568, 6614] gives 3.6 AA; 35.4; 25.4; 20.7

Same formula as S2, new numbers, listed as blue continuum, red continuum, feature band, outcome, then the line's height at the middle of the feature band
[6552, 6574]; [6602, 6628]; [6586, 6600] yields 2.00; 27.6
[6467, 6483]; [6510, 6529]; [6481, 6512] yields 0.66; 22.8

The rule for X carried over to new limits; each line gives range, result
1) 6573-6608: 25.7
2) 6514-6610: 26.8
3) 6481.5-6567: 25.5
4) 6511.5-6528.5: 22.1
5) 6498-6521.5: 21.8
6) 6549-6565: 36.2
